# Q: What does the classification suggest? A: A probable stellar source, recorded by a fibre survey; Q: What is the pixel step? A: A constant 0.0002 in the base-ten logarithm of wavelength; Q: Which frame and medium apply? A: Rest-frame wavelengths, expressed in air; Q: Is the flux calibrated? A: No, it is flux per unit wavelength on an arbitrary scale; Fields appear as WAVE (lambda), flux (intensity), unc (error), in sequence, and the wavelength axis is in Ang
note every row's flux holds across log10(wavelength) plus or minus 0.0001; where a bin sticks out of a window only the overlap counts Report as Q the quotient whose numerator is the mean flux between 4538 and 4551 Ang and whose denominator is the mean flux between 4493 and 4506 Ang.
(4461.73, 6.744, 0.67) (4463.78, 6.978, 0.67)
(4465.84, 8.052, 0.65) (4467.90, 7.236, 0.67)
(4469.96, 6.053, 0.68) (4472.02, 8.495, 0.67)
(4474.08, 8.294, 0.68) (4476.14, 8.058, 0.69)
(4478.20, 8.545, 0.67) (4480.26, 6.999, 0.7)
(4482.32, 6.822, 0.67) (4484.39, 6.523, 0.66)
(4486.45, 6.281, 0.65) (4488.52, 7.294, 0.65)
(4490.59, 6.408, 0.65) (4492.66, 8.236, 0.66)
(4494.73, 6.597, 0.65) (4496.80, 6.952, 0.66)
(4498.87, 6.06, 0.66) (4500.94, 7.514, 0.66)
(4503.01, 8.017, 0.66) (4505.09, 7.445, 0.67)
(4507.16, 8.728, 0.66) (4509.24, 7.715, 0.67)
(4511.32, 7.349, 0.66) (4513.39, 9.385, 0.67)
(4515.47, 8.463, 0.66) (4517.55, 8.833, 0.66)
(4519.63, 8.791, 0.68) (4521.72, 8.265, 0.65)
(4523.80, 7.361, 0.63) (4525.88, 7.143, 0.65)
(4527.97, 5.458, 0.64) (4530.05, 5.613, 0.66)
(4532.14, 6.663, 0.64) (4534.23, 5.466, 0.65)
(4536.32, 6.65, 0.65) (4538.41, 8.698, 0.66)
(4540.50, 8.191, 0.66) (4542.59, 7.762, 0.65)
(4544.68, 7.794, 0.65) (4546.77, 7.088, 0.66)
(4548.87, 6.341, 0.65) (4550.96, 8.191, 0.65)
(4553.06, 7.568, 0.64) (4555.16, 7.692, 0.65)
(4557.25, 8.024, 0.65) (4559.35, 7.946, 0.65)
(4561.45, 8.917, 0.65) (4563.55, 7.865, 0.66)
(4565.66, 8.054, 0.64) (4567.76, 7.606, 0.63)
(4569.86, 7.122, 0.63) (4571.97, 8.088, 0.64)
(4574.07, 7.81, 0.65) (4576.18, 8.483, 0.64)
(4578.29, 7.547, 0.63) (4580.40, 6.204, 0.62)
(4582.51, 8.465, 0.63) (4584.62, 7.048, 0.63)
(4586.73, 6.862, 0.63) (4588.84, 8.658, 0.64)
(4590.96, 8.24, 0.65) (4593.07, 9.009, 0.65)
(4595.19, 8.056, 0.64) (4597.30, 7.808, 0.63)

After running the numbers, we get 1.07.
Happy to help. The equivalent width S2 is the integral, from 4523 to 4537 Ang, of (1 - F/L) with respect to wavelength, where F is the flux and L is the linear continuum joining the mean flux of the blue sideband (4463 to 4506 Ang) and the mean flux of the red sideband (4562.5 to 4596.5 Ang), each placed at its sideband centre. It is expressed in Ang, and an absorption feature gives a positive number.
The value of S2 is 2.3 Ang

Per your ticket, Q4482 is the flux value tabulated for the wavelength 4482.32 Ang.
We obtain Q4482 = 6.822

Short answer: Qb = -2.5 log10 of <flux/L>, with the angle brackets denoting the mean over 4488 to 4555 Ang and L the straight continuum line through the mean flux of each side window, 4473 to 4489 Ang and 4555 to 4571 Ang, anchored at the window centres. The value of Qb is 0.03 mag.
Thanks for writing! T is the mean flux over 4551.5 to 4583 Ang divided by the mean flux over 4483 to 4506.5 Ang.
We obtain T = 1.11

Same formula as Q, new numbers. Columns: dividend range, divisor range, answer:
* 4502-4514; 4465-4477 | 1.05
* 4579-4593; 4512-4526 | 0.92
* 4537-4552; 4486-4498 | 1.10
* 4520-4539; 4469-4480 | 0.87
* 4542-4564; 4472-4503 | 1.07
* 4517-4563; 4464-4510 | 1.01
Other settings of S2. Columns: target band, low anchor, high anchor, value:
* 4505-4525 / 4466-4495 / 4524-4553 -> -3.1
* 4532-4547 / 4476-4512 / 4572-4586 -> 0.3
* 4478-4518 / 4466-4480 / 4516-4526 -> 2.6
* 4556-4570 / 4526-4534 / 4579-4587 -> -2.6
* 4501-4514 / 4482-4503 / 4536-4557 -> -1.6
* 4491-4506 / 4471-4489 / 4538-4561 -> 0.7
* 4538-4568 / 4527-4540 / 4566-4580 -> -3.1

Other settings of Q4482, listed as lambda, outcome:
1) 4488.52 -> 7.294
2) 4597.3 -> 7.808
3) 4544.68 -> 7.794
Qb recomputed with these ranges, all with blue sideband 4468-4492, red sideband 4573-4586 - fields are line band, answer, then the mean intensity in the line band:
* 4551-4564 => -0.072 mag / 8.02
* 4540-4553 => -0.009 mag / 7.54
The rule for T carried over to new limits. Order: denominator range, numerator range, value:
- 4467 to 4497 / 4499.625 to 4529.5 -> 1.08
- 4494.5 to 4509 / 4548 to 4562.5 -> 1.06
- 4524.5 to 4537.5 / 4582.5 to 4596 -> 1.29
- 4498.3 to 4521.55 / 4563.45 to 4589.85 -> 0.95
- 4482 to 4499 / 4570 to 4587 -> 1.11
